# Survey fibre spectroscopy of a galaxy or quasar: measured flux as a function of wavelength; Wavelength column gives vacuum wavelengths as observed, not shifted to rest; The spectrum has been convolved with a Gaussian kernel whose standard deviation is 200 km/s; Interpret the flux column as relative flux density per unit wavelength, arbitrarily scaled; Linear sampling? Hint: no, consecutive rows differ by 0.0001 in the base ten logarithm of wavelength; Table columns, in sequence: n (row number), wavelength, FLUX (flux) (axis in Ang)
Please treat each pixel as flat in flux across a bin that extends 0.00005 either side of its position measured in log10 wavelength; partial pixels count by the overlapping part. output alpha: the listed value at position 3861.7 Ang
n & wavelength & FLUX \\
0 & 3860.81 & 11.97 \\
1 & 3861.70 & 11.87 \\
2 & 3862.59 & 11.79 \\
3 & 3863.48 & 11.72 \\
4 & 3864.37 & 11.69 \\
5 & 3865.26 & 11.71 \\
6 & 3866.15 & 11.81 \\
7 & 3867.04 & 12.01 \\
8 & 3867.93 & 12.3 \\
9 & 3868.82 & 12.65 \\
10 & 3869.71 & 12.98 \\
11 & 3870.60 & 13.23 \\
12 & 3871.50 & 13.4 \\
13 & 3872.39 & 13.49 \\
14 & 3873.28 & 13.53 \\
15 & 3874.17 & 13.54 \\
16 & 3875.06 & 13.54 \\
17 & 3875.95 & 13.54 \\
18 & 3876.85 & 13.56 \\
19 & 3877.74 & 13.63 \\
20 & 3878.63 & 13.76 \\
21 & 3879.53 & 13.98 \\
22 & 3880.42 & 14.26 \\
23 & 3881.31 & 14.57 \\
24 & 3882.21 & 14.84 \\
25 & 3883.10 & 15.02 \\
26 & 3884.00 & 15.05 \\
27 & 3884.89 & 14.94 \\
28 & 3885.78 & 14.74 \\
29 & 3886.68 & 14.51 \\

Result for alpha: 11.87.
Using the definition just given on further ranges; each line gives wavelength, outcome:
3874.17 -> 13.54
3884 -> 15.05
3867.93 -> 12.3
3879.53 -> 13.98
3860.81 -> 11.97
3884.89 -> 14.94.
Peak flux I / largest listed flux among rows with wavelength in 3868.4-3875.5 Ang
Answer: 13.54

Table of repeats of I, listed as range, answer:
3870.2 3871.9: 13.4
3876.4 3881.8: 14.57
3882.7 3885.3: 15.05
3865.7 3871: 13.23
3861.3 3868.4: 12.3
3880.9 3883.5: 15.02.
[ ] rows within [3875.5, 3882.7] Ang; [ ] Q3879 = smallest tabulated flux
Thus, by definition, 13.54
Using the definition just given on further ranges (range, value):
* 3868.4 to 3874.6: 12.65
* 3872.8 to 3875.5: 13.53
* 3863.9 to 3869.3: 11.69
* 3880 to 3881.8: 14.26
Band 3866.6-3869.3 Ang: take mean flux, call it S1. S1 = 12.3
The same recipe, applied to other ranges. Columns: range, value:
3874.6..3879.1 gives 13.6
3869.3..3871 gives 13.1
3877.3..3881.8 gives 14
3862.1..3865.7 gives 11.7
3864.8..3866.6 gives 11.8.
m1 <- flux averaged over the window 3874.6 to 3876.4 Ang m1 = 13.5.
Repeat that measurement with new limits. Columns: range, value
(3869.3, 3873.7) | 13.3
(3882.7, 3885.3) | 15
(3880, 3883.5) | 14.7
